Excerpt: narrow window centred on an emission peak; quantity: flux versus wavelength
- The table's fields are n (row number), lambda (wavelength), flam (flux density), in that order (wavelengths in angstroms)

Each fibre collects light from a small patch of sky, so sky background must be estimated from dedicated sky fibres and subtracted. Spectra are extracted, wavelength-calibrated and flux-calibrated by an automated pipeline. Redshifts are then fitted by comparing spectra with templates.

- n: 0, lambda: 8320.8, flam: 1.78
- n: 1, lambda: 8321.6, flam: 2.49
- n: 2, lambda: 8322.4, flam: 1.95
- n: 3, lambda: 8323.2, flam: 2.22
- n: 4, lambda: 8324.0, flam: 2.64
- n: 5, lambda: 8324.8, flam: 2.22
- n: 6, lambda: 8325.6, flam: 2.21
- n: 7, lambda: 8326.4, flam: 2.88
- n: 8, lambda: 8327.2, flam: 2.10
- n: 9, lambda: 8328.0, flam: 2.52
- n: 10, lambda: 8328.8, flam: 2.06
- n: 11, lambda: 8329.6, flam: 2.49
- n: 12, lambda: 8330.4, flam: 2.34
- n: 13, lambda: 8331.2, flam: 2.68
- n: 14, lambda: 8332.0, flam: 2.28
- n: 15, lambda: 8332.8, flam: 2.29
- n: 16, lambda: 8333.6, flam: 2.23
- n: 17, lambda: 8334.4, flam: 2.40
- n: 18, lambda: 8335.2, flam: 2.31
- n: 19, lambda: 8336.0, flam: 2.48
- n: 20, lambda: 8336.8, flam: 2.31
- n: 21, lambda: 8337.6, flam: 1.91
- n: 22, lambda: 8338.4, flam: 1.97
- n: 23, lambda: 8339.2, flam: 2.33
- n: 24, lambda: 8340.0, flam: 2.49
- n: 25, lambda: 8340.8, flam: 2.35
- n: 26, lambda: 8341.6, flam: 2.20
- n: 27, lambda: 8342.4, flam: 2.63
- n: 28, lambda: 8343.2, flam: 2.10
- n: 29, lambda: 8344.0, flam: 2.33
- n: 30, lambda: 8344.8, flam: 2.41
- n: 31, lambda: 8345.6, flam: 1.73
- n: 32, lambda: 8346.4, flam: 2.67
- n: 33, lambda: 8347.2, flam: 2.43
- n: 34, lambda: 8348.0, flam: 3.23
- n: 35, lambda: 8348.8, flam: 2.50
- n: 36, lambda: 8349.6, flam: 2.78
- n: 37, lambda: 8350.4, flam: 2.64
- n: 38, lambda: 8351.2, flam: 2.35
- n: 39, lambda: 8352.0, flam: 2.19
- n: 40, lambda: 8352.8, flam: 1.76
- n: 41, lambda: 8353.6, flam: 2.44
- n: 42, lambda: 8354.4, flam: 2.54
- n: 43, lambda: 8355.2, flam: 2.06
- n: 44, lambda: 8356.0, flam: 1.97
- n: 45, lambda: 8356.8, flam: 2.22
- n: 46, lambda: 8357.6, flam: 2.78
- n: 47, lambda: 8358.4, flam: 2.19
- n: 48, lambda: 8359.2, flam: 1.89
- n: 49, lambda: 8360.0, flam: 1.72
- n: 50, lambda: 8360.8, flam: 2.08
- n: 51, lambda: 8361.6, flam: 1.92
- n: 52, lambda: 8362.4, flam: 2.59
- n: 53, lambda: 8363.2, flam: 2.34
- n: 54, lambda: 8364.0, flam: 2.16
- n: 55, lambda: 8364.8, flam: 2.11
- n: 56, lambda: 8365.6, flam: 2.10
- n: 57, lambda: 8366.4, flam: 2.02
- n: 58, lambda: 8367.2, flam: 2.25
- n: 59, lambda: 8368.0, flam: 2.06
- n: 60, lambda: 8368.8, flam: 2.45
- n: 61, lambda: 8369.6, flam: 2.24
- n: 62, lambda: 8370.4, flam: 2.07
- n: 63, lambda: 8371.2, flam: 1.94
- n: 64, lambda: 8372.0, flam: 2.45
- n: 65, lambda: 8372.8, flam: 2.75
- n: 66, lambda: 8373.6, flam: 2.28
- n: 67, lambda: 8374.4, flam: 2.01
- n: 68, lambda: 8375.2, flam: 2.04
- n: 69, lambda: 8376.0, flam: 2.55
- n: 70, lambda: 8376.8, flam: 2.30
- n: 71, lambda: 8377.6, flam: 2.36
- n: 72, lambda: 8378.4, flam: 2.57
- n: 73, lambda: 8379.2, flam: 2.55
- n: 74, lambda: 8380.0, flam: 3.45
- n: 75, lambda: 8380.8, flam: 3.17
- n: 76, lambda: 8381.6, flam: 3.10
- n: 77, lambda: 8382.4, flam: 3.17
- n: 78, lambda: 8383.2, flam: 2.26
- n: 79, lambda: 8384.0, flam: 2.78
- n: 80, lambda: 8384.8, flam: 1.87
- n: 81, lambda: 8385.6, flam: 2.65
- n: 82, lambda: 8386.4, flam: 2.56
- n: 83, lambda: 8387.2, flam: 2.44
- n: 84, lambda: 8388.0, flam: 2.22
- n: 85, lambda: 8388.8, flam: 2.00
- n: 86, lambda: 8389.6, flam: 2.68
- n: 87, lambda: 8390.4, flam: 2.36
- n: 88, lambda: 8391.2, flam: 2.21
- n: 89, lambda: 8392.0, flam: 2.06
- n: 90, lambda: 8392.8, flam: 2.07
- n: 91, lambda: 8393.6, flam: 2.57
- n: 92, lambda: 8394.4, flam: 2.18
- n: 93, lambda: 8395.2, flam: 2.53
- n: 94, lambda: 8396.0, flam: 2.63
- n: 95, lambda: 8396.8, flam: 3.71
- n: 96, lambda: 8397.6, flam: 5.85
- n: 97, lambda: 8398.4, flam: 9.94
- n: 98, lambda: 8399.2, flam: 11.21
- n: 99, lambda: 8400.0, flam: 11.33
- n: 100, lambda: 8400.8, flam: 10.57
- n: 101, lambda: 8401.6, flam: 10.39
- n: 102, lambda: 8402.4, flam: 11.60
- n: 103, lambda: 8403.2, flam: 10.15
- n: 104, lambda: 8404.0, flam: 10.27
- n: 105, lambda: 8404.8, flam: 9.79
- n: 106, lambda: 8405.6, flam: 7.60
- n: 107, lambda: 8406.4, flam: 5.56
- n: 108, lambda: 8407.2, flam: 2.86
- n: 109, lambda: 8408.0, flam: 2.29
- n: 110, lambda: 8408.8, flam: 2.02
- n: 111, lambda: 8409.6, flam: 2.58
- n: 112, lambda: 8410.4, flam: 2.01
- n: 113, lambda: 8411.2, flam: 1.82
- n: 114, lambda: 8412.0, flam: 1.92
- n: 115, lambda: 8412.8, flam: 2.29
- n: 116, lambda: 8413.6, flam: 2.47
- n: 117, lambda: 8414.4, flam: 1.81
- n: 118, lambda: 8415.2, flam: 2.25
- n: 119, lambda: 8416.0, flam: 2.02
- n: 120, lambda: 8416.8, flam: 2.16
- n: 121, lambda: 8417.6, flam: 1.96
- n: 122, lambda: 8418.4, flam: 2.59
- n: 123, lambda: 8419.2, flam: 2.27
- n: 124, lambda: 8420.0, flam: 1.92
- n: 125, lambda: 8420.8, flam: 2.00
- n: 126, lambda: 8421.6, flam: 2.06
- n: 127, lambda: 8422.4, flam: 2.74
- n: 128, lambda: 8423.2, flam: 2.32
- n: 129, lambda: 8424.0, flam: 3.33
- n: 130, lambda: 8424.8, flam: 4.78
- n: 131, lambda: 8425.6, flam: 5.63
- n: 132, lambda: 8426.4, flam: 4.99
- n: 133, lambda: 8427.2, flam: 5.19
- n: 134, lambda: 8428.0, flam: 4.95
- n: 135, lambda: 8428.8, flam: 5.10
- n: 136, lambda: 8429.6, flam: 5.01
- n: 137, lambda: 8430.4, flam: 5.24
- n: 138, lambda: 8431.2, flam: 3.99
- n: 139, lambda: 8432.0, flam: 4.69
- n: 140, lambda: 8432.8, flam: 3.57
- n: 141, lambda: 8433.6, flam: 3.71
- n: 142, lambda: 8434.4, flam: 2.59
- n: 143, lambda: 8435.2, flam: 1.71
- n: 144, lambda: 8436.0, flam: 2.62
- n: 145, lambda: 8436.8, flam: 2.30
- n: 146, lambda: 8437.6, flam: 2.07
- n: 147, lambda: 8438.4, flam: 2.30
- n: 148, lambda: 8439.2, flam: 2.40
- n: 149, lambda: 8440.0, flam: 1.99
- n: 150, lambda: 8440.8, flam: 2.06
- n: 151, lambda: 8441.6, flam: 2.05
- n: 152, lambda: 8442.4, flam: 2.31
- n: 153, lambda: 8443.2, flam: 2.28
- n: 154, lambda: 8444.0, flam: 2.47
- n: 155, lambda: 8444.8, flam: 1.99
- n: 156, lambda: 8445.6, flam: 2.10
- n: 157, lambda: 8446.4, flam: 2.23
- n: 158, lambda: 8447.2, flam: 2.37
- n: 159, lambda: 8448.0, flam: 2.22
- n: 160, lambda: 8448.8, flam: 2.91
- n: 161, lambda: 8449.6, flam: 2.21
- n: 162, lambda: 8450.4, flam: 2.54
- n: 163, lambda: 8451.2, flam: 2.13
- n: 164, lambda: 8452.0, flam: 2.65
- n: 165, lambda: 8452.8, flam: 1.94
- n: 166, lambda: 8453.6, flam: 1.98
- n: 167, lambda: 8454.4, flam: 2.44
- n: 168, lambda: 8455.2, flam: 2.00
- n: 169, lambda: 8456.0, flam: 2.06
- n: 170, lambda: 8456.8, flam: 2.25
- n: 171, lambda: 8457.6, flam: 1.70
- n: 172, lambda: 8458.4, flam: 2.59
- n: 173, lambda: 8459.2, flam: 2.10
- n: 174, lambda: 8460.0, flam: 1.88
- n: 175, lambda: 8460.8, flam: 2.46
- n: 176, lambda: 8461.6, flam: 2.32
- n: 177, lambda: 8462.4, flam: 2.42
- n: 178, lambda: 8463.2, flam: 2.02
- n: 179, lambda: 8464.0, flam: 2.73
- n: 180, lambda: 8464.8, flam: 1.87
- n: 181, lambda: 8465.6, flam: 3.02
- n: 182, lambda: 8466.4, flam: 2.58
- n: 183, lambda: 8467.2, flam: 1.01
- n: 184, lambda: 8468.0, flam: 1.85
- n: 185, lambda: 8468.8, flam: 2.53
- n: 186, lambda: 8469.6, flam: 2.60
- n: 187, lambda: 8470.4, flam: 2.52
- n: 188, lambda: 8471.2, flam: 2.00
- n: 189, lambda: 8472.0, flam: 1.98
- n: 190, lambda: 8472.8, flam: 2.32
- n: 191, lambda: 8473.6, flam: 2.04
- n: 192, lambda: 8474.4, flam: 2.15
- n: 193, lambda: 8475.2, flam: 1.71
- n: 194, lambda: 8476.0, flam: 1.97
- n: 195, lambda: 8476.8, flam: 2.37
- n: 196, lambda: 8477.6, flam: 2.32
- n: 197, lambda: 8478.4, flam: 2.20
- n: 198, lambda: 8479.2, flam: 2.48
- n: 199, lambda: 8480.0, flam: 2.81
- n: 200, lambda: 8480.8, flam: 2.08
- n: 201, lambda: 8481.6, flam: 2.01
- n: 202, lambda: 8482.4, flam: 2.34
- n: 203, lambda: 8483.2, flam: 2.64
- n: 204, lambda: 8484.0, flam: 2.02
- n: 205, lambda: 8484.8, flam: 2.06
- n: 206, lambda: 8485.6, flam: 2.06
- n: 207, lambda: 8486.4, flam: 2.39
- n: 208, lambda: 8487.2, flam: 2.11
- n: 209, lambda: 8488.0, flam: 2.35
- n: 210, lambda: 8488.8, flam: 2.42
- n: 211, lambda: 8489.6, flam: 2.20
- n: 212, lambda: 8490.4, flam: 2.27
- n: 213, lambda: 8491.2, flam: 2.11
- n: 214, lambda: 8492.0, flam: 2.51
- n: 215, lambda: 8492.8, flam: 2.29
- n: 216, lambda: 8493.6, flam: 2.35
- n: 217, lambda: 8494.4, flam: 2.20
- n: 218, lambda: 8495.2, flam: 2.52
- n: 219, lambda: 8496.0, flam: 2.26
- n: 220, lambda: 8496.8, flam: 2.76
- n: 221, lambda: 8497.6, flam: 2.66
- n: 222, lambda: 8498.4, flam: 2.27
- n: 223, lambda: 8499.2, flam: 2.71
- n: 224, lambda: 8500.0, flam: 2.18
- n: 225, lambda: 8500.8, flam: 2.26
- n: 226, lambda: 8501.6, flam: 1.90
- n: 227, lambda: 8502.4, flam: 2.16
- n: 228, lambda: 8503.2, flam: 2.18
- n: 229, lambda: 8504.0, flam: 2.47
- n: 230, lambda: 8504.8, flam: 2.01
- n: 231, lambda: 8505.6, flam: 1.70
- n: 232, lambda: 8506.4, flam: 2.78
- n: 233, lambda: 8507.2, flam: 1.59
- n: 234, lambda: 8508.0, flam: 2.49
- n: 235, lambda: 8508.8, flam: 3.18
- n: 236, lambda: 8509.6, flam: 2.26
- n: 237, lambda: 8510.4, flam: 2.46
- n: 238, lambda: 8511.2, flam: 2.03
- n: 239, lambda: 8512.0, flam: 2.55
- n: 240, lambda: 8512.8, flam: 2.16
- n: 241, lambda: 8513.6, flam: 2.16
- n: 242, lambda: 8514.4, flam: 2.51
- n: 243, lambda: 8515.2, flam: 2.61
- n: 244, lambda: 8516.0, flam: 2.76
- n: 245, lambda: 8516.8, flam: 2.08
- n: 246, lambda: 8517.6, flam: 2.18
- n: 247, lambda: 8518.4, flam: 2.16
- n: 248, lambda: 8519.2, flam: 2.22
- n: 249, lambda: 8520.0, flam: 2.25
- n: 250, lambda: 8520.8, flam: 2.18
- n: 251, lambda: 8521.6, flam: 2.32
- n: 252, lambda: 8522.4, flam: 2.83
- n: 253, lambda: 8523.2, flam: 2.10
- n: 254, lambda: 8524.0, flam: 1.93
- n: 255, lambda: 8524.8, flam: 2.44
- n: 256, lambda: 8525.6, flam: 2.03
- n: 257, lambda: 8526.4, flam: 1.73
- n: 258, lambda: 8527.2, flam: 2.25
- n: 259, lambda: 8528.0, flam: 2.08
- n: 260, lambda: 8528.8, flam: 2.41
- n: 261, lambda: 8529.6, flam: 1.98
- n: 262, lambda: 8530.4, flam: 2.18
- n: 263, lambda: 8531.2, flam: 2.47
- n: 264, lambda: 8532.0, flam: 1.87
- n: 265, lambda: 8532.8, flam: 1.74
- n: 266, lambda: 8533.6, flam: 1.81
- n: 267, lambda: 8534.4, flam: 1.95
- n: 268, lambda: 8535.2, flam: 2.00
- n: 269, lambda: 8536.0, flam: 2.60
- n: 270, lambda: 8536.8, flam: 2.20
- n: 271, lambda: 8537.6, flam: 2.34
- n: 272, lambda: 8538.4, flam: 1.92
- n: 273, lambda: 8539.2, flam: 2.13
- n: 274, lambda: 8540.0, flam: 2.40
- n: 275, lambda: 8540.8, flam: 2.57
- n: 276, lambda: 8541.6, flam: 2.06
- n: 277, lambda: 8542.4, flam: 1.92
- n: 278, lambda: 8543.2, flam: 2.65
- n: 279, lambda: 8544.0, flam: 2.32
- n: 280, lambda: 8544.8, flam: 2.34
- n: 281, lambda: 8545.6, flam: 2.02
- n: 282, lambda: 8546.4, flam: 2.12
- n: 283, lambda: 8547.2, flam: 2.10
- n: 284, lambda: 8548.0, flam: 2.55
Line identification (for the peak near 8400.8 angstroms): H-alpha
